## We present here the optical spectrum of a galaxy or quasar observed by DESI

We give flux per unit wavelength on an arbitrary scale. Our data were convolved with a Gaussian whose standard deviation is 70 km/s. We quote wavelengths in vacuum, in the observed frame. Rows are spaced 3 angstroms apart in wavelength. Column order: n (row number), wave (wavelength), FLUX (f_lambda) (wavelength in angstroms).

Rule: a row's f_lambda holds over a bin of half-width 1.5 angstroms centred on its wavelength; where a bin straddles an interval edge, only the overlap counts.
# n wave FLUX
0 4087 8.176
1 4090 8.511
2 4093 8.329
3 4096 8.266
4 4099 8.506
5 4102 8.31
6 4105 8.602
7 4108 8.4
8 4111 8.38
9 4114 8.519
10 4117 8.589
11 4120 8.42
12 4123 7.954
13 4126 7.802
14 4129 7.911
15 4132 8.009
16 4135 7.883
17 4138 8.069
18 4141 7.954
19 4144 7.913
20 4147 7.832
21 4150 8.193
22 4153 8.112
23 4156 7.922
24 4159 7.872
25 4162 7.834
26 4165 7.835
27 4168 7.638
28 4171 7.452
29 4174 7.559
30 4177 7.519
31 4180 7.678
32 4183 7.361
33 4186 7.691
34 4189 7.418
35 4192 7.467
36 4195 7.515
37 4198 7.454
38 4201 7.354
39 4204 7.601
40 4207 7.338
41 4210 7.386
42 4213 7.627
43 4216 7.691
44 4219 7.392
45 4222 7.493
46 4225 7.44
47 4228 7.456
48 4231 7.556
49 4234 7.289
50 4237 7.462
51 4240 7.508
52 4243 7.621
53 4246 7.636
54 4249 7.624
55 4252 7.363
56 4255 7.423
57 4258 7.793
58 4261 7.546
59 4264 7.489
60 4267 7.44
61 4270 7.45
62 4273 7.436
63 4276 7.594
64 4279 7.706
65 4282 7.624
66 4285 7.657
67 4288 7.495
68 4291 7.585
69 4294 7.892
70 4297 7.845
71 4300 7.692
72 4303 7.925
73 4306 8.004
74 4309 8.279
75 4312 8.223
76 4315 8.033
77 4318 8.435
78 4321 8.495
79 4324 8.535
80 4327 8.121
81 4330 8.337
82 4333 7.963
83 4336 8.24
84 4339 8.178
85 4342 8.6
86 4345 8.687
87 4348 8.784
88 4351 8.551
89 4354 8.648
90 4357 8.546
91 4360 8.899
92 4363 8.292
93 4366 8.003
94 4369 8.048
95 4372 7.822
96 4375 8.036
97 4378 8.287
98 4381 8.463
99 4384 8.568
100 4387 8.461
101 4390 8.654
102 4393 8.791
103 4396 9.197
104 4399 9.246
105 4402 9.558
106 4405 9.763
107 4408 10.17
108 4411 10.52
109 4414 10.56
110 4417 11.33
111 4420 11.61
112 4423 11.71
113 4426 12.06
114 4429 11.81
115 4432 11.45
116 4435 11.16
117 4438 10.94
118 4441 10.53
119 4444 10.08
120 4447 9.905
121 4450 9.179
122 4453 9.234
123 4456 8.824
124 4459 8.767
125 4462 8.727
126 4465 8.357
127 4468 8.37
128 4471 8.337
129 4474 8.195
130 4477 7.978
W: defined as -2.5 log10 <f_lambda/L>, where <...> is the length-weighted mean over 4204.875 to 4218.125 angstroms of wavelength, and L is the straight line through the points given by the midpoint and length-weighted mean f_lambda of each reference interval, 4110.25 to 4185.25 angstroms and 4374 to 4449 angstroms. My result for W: 0.126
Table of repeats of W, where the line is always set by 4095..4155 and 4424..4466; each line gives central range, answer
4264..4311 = 0.188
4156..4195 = 0.117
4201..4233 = 0.167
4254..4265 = 0.186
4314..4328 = 0.125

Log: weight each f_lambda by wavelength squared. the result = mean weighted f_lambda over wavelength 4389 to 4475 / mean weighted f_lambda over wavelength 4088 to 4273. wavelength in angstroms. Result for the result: 1.43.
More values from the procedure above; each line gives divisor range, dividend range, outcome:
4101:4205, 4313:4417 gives 1.22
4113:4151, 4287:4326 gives 1.08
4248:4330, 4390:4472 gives 1.36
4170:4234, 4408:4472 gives 1.52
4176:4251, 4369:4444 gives 1.45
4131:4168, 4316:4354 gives 1.16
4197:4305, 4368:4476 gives 1.37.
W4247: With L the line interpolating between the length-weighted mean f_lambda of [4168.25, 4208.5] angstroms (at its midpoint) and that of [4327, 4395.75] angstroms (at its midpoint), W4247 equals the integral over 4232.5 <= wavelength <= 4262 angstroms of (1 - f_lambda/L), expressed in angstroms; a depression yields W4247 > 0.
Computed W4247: 1.1 angstroms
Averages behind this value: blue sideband 7.5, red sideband 8.41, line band 7.53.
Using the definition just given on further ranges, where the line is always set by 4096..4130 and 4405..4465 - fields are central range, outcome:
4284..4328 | 7.08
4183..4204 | 3.20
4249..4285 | 6.81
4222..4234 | 2.11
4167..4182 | 1.98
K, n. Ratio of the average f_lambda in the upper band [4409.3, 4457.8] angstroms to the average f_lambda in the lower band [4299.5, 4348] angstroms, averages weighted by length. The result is 1.29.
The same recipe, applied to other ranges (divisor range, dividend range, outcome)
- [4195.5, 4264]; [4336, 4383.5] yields 1.12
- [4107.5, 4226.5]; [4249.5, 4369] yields 1.03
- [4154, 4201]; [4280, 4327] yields 1.05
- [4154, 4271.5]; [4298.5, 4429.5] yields 1.18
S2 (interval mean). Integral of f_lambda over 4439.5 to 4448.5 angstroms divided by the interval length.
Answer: 10.2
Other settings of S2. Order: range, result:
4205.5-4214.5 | 7.45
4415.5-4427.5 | 11.7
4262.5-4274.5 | 7.45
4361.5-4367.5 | 8.15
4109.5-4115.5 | 8.45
